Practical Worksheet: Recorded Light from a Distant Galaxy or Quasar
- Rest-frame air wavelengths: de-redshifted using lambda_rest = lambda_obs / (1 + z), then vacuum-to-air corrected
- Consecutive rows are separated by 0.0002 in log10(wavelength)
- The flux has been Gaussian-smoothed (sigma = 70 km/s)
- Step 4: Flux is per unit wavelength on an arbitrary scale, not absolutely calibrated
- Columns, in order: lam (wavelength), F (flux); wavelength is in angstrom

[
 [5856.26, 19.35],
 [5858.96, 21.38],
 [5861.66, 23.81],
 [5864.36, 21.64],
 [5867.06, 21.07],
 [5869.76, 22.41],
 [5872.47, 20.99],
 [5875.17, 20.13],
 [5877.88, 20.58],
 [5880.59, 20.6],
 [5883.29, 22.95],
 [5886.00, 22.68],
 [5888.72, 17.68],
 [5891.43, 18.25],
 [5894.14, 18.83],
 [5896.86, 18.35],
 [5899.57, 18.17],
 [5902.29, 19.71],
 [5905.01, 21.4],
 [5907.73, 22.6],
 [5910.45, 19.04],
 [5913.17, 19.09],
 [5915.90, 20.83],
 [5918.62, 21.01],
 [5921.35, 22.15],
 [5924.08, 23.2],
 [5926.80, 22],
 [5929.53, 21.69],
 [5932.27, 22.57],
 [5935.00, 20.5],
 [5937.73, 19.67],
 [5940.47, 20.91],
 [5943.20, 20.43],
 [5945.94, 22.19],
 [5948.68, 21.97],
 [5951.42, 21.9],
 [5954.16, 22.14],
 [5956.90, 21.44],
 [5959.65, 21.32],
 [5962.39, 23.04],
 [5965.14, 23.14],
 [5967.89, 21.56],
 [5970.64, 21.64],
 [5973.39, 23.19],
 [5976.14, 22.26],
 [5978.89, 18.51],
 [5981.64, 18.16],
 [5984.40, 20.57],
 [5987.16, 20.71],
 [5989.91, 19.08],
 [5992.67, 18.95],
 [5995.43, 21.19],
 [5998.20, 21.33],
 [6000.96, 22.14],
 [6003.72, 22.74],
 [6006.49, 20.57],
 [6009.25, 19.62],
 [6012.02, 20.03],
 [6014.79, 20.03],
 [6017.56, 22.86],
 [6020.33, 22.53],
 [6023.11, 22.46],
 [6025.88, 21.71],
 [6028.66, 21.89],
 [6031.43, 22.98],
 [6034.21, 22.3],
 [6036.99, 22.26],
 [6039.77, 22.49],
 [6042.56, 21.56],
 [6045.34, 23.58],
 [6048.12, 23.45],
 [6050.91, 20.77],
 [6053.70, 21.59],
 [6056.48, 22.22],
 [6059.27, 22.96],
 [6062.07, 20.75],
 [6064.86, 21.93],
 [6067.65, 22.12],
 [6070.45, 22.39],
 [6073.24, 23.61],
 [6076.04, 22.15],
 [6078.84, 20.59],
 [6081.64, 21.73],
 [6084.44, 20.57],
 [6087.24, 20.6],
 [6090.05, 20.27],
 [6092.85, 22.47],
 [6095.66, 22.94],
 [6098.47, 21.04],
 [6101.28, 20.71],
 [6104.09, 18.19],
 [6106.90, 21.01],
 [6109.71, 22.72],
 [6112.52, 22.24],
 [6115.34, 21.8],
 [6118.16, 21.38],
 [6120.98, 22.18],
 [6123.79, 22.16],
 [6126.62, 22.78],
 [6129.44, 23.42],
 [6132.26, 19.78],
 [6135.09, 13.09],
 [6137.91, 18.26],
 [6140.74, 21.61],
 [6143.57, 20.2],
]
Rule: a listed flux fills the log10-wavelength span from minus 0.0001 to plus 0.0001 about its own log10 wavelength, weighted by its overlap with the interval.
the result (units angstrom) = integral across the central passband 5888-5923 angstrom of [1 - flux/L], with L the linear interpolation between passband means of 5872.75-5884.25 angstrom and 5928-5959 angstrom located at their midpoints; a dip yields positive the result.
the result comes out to 2.2 angstrom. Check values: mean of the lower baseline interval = 21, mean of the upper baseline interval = 21.4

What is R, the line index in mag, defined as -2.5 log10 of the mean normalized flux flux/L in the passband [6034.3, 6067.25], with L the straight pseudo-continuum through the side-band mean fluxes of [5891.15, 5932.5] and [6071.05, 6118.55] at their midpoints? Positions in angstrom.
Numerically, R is -0.05 mag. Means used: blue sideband 20.6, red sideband 21.4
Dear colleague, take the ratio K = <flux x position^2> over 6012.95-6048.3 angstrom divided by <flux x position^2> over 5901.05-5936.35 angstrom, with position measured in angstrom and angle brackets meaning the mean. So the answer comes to 1.09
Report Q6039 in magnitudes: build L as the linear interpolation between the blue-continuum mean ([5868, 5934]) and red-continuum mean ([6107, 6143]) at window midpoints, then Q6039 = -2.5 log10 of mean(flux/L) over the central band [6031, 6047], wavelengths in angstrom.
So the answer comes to -0.084 mag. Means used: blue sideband 20.7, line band 22.5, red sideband 20.9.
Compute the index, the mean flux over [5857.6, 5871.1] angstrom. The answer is 22.1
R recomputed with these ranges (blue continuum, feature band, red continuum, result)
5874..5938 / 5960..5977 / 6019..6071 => -0.05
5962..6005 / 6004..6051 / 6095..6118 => -0.04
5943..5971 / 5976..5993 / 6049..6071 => 0.12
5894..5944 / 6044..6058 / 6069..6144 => -0.07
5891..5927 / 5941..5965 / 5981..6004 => -0.07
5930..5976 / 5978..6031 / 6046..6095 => 0.05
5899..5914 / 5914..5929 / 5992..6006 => -0.07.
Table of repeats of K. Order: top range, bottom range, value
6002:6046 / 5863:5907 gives 1.12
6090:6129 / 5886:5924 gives 1.16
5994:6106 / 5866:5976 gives 1.07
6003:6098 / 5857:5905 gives 1.12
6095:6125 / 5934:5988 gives 1.06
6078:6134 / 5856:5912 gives 1.12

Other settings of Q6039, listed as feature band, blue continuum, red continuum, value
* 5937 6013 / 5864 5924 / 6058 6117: -0.008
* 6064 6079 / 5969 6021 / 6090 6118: -0.052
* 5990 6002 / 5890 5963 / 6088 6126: 0.023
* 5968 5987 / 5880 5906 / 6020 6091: 0.009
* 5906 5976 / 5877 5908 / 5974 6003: -0.069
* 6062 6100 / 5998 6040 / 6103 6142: -0.026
